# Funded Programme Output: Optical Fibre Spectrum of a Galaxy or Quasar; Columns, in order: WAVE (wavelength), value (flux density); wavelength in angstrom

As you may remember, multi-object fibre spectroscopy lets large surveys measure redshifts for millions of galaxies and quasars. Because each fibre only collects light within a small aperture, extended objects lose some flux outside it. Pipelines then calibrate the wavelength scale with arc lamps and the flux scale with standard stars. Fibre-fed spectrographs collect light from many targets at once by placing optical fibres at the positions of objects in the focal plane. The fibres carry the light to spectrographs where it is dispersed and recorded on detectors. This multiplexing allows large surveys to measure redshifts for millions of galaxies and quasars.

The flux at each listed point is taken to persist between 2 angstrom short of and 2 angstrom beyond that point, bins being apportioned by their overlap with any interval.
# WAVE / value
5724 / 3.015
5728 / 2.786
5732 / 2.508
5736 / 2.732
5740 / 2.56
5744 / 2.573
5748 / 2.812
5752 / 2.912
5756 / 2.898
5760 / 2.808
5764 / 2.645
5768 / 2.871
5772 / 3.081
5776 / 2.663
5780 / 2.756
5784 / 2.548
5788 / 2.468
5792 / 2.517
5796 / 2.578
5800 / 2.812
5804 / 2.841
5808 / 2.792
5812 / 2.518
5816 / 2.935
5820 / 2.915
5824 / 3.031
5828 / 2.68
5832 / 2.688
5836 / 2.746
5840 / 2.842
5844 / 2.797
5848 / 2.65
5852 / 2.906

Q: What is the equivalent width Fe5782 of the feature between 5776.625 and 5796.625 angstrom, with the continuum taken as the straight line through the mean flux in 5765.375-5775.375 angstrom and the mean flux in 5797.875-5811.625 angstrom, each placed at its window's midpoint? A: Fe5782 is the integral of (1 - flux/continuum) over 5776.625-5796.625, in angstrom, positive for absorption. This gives 1.9 angstrom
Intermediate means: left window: 2.91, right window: 2.78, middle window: 2.58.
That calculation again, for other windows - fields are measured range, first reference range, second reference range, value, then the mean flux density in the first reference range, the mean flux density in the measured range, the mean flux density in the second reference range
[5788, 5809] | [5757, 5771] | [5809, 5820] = 0.7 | 2.81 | 2.68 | 2.77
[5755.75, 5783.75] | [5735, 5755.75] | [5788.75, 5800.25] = -1.4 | 2.73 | 2.8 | 2.59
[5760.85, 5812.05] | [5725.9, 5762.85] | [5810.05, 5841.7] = 1.0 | 2.73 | 2.71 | 2.79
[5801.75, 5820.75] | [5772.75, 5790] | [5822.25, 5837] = -0.4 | 2.64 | 2.79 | 2.78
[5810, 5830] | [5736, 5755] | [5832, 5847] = -0.4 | 2.73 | 2.82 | 2.77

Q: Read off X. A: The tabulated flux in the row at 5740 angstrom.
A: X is 2.56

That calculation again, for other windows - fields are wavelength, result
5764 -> 2.645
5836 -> 2.746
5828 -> 2.68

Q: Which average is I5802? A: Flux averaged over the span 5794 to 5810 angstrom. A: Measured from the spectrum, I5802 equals 2.76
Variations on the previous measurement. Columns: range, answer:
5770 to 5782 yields 2.83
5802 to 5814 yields 2.72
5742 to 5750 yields 2.69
